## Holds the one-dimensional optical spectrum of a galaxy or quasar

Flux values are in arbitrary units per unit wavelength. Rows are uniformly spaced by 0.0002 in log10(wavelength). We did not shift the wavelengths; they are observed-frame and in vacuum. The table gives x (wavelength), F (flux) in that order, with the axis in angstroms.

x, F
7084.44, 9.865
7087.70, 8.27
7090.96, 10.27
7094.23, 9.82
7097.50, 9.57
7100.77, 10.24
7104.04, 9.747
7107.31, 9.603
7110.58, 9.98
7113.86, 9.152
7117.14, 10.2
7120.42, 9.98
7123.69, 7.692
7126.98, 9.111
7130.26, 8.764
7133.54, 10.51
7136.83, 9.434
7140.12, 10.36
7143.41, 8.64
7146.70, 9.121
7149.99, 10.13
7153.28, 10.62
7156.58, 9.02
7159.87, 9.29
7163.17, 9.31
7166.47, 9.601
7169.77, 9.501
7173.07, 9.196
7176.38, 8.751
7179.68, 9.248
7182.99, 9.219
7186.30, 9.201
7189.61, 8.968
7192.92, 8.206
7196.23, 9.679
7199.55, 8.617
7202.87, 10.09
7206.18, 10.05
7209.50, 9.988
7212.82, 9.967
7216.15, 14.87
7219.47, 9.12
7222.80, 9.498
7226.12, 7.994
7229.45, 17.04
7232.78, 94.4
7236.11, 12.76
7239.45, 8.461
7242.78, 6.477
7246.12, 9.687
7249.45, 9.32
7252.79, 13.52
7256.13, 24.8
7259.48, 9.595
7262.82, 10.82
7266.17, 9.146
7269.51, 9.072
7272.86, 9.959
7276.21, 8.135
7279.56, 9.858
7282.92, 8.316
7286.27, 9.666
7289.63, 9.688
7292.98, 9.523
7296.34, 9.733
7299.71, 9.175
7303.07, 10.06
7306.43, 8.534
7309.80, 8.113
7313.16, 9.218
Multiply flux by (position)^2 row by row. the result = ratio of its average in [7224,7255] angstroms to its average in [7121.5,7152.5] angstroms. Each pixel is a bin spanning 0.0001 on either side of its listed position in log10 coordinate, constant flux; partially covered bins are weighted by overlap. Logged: 2.18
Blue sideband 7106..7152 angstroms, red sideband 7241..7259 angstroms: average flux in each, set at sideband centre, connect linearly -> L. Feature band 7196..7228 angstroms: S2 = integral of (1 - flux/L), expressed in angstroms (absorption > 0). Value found 4.2 angstroms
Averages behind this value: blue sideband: 9.49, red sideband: 12.5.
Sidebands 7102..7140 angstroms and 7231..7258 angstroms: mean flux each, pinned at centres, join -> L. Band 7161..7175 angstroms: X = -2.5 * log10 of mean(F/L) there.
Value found 0.46 mag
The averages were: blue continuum 9.51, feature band 9.38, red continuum 22.3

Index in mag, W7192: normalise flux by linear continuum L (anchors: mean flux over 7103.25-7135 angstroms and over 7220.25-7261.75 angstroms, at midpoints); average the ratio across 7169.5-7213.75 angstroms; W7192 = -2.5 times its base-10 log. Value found 0.49 mag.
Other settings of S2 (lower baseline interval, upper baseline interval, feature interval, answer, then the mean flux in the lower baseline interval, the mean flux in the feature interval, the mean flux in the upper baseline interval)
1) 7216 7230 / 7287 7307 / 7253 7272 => -4.5 angstroms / 10.9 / 12.6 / 9.51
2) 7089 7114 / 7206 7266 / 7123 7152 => 5.3 angstroms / 9.82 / 9.38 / 16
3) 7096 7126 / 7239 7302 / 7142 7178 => 1.5 angstroms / 9.56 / 9.39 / 10.3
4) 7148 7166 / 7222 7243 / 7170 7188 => 6.0 angstroms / 9.66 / 9.15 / 24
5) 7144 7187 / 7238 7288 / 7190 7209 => 0.8 angstroms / 9.39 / 9.35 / 10.5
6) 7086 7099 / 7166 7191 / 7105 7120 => -0.5 angstroms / 9.49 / 9.75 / 9.19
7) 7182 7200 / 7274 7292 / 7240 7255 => -1.8 angstroms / 9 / 10.2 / 9.17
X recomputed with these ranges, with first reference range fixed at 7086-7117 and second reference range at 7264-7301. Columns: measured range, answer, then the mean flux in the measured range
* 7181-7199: 0.05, 9.03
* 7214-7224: -0.18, 11.2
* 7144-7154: -0.02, 9.76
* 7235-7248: 0.02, 9.2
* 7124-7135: 0.04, 9.23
